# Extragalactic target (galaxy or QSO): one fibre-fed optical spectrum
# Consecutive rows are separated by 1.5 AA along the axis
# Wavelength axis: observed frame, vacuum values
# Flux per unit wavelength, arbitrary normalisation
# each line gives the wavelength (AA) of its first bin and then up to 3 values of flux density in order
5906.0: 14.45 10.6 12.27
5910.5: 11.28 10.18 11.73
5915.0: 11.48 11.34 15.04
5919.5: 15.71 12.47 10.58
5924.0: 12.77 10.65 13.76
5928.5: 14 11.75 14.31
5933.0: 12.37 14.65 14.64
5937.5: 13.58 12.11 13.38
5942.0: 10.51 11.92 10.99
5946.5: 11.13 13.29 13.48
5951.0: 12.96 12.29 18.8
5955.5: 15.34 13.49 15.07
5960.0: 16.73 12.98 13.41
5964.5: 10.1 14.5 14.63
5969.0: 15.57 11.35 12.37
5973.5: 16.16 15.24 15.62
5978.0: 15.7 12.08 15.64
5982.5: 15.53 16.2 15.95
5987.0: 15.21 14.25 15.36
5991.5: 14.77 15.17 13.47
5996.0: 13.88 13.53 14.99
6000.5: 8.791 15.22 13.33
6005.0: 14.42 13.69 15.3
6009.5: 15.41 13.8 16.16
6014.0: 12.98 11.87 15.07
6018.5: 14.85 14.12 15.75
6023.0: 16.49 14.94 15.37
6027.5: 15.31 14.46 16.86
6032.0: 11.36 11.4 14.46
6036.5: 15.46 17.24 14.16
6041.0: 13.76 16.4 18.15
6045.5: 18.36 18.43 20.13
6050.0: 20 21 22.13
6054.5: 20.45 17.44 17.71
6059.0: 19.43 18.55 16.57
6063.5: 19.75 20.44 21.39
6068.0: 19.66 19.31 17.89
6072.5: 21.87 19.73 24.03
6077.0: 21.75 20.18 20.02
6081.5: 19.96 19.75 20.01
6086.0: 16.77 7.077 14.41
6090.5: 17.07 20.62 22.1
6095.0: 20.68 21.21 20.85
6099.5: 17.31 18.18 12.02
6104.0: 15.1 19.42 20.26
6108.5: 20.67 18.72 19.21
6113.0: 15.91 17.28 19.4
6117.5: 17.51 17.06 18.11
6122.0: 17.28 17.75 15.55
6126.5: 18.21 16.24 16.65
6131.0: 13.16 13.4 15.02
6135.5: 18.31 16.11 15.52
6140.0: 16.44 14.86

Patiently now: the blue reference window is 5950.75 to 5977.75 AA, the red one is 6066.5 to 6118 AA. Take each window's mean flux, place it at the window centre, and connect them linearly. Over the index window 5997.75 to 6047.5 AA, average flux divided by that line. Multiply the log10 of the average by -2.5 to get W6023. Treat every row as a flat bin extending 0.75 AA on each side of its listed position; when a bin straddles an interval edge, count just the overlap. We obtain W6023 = 0.11 mag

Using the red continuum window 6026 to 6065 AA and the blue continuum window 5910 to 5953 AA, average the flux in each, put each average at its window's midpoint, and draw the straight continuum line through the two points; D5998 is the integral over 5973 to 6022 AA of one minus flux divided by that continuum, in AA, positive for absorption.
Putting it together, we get 2.2 AA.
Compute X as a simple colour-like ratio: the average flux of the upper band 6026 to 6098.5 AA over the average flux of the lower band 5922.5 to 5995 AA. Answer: 1.3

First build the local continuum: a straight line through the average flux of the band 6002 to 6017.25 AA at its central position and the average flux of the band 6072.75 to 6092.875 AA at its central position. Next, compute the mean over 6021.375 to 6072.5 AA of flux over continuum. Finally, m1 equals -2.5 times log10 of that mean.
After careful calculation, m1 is -0.06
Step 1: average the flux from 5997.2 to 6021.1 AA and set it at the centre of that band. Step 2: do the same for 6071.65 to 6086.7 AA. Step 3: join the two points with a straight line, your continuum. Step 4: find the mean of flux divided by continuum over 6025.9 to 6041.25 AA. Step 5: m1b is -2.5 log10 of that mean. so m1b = 0.12 mag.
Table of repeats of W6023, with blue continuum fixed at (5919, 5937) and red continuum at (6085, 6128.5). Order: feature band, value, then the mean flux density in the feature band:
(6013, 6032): 0.058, 14.7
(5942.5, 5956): 0.032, 13.3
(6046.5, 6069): -0.189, 19.5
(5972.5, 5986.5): -0.063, 15.3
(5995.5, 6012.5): 0.083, 14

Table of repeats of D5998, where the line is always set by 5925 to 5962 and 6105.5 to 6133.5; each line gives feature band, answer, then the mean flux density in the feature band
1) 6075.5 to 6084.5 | -2.25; 20.6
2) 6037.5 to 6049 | -0.99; 17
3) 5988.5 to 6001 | 0.58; 13.9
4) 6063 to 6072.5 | -2.17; 19.9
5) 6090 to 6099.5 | -1.94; 20.3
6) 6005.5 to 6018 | 0.53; 14.3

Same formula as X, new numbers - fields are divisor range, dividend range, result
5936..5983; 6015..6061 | 1.20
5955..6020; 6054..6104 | 1.32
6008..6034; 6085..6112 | 1.23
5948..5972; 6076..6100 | 1.35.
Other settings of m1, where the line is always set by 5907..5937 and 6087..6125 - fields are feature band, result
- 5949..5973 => -0.021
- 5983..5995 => -0.043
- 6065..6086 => -0.195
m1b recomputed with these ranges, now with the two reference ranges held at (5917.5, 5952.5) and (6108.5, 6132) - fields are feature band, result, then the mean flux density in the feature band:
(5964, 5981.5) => -0.03 mag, 14.1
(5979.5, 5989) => -0.09 mag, 15.2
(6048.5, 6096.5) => -0.20 mag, 19.3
